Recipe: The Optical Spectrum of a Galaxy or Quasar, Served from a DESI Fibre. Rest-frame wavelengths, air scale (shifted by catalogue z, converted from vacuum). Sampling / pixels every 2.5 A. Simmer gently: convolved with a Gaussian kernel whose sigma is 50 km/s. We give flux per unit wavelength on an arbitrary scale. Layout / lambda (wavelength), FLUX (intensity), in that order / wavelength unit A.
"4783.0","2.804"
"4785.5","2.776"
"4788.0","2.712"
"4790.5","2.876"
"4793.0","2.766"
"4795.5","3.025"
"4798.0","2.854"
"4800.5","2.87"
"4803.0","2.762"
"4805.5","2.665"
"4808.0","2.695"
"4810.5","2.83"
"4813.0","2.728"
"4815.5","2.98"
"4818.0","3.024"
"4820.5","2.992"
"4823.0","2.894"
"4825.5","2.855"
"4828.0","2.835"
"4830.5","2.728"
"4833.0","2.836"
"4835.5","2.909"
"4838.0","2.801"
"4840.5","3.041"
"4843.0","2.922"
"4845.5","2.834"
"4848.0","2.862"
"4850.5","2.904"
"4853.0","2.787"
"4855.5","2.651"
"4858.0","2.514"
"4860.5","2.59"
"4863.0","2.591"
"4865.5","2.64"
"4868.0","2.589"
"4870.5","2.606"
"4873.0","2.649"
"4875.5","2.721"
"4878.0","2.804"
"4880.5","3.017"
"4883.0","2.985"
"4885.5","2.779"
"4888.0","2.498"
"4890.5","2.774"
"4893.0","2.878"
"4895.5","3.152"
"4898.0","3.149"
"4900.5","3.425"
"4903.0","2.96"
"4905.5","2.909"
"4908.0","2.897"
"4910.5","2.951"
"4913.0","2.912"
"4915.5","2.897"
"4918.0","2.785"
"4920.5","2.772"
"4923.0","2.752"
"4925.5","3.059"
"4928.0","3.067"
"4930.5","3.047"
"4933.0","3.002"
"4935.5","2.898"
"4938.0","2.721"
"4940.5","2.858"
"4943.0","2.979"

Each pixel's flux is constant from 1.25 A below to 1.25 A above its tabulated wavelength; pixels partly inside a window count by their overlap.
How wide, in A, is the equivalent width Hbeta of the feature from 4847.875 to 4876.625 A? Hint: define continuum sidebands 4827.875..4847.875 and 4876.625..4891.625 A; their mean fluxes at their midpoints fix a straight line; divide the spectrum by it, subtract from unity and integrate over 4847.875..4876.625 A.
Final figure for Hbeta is 1.7 A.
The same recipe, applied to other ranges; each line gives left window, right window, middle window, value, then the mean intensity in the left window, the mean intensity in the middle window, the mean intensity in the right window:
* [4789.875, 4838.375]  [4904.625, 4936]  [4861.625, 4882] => 1.28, 2.85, 2.7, 2.92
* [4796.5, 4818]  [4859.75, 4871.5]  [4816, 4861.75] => -2.27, 2.81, 2.83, 2.6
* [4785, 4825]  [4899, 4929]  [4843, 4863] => 1.05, 2.84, 2.74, 2.95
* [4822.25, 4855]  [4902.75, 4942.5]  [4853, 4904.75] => 1.46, 2.86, 2.8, 2.91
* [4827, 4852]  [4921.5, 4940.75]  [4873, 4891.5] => 0.69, 2.87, 2.79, 2.93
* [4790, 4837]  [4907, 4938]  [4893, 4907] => -0.94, 2.85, 3.09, 2.91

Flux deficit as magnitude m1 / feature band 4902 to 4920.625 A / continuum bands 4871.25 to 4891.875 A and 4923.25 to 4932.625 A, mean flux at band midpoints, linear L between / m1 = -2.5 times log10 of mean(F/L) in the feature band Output 0.01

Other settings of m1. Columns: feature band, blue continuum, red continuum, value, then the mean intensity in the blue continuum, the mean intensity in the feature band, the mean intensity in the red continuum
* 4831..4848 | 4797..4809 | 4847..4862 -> -0.06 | 2.77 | 2.88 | 2.71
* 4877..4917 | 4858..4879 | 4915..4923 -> -0.08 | 2.64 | 2.94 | 2.8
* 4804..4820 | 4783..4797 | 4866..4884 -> -0.01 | 2.83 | 2.83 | 2.76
